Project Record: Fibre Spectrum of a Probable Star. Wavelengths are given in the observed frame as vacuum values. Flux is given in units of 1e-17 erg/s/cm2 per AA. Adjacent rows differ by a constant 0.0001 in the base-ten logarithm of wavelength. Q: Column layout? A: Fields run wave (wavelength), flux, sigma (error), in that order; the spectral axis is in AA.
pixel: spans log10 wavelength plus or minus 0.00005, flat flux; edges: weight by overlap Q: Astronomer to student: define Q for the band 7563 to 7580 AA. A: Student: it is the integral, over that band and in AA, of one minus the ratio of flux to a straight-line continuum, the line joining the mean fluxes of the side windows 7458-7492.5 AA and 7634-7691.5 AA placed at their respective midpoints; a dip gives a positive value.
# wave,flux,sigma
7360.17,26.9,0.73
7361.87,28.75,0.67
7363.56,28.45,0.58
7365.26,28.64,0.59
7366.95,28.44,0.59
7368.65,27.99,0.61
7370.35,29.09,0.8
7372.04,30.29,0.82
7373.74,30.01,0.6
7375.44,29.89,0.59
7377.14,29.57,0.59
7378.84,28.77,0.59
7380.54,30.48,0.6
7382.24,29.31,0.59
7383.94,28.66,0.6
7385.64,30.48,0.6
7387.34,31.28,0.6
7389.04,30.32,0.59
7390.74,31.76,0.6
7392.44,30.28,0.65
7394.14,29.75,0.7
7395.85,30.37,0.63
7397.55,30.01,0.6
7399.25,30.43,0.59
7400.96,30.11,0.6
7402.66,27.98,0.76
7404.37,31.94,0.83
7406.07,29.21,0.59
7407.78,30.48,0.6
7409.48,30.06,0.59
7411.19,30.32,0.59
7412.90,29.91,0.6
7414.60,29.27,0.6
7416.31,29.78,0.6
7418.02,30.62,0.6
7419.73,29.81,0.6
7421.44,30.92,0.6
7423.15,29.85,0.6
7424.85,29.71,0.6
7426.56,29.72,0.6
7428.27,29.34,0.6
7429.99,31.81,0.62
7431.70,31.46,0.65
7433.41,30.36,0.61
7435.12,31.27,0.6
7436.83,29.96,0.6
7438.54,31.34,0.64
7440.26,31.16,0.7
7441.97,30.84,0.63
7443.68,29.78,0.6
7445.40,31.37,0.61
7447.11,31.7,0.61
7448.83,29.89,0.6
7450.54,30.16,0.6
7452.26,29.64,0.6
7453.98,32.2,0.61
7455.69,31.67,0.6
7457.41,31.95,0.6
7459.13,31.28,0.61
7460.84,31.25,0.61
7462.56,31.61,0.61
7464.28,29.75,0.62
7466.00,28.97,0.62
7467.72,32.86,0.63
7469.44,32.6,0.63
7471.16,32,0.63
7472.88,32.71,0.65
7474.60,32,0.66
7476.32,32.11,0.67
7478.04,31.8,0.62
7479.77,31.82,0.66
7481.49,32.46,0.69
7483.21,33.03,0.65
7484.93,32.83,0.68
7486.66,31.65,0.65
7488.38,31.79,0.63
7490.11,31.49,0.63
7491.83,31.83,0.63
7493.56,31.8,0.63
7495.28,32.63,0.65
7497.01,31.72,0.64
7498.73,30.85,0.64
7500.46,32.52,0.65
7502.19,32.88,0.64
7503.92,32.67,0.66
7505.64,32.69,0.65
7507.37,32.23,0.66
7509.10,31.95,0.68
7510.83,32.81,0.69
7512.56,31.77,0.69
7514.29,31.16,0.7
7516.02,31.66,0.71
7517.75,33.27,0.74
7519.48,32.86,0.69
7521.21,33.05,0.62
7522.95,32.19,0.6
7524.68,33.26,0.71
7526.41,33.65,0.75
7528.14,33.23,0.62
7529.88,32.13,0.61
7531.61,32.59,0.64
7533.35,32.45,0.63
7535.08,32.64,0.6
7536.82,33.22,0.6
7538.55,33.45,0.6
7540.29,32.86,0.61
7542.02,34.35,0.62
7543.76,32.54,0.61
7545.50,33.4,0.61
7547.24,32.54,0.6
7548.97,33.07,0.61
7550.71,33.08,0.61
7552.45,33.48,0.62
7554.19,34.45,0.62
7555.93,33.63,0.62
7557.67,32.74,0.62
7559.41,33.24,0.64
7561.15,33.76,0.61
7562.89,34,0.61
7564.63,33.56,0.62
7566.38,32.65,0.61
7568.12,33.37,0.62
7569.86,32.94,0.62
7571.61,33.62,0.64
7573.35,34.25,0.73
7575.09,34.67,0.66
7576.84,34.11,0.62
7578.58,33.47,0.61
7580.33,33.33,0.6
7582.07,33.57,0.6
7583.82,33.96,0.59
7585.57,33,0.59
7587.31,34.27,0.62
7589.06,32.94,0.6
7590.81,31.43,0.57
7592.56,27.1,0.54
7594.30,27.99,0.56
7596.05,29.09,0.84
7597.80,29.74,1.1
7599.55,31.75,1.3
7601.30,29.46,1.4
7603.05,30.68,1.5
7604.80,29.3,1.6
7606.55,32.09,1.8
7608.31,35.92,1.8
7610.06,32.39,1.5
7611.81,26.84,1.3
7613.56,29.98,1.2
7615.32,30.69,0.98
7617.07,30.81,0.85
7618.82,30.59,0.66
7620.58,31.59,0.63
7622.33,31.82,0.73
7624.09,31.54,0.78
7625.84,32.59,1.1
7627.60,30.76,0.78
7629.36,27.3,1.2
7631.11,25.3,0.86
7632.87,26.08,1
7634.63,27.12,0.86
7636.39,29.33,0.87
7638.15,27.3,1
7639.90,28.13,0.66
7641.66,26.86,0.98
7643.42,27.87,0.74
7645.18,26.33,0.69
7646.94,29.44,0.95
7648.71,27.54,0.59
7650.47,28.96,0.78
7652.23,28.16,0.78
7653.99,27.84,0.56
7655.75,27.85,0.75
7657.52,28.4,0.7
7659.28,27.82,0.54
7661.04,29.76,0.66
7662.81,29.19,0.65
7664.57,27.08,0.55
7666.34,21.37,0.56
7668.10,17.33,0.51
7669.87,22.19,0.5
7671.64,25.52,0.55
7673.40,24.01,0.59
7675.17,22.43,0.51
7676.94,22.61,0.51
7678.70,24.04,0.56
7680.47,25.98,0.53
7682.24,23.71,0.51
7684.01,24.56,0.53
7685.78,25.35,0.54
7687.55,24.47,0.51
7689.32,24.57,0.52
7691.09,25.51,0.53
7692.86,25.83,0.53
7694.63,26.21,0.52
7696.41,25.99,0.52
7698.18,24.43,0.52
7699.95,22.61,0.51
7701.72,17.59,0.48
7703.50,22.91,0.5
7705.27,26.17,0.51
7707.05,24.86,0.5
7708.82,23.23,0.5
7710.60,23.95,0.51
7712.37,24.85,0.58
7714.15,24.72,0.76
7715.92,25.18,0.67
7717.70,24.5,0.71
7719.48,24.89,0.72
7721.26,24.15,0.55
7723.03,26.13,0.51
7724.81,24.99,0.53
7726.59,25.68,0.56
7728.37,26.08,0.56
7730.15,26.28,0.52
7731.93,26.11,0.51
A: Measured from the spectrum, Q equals -2.83 AA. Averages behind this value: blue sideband 31.8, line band 33.6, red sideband 26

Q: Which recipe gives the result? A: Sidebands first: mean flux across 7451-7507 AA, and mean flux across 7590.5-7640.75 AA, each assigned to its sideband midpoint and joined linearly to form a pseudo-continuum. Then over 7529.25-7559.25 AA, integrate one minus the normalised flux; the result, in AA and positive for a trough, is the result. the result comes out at -2.2 AA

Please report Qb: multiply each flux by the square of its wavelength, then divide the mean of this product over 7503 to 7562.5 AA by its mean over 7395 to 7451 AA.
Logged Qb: 1.12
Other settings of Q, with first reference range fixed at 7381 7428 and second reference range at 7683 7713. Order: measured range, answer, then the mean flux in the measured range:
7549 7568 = -4.5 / 33.4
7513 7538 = -4.5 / 32.7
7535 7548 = -2.7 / 33.1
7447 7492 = -4.4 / 31.6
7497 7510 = -1.9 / 32.2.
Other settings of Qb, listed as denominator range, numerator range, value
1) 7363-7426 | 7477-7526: 1.11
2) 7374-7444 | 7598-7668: 1.02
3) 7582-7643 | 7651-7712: 0.84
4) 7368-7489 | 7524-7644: 1.08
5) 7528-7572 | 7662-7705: 0.75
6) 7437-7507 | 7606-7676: 0.93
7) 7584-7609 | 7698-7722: 0.79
